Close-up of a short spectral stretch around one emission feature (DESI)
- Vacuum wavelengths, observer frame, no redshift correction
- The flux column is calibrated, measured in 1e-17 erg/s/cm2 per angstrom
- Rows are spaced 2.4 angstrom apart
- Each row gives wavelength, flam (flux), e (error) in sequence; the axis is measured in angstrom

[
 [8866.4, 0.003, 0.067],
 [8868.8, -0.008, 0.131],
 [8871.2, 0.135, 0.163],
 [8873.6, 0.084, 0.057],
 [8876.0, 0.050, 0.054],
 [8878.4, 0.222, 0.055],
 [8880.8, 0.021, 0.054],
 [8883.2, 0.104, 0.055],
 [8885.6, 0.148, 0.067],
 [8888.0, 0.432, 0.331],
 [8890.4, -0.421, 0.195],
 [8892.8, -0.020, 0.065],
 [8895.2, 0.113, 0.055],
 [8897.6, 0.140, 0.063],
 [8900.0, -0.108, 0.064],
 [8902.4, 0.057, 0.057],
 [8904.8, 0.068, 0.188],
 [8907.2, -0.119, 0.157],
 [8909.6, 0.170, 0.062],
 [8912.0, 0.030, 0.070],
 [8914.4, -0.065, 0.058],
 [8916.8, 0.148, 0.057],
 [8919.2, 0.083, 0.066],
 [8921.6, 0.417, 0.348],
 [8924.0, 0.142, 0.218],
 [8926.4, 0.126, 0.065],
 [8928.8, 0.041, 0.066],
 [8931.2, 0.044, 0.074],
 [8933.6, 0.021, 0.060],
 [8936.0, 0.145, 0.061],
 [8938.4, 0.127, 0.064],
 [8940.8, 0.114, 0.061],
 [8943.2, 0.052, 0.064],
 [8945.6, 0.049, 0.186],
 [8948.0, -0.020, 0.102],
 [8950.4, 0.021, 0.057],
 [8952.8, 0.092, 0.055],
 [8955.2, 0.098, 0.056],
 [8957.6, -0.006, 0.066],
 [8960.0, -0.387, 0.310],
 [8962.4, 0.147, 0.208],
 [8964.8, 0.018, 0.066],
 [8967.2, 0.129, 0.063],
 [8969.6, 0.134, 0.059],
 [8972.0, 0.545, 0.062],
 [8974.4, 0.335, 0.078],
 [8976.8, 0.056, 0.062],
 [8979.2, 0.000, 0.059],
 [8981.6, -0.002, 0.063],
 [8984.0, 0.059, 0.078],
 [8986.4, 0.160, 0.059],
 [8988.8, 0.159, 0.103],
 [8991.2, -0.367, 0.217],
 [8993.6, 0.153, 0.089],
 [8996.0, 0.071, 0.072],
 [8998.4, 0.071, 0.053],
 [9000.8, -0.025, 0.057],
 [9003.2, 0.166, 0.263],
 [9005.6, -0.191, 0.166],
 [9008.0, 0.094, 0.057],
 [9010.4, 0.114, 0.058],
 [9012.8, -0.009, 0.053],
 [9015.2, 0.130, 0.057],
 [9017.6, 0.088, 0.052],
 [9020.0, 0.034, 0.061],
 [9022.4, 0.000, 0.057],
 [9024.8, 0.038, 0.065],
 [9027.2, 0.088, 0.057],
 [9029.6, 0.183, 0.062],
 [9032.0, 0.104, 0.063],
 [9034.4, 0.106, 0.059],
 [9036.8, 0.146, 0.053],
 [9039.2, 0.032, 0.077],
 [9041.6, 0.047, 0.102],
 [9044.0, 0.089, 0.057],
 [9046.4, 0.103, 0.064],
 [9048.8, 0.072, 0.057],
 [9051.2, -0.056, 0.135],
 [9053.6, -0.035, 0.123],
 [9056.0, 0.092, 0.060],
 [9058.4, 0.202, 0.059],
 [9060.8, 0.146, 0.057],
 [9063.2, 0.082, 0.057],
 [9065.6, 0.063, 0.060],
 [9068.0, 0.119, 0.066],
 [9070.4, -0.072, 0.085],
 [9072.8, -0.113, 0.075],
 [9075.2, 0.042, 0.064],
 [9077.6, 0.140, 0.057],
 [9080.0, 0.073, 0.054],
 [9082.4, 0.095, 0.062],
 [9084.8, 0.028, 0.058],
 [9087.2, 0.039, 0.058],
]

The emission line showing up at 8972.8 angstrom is Hgamma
